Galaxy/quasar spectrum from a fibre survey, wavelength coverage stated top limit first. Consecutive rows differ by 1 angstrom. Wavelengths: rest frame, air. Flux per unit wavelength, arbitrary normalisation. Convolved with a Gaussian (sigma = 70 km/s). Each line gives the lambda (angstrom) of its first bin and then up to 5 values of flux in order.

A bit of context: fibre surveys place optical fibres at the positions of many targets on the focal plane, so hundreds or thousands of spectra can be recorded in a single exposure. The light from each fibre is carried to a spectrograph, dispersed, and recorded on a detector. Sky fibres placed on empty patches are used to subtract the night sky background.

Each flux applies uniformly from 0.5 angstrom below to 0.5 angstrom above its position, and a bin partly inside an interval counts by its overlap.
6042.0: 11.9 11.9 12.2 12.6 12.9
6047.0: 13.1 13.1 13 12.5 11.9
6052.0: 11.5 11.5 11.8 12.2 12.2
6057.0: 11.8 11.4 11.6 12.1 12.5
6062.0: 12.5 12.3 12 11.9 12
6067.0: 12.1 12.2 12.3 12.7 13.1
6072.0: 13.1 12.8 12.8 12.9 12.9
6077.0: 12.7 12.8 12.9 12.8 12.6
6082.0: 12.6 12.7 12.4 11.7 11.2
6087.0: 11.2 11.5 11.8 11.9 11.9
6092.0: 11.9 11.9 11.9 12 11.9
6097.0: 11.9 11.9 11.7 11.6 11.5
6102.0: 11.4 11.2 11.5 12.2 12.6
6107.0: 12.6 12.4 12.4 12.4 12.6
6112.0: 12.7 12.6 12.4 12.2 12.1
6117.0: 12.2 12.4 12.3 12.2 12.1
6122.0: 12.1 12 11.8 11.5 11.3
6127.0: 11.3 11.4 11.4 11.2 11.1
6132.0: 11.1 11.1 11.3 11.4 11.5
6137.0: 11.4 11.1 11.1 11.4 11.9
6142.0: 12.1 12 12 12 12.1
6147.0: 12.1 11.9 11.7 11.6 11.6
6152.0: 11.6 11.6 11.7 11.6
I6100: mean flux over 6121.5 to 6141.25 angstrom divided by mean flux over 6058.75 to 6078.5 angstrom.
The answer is 0.9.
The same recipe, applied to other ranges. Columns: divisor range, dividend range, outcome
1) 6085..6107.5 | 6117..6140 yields 0.98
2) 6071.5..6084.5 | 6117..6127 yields 0.94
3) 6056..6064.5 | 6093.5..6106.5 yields 0.98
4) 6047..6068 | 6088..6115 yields 0.99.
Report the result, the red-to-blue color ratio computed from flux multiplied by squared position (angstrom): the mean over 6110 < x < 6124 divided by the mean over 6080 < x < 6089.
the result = 1.0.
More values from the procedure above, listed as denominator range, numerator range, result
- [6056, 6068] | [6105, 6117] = 1.05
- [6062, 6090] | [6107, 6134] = 0.98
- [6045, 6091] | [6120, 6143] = 0.96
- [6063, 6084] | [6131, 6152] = 0.94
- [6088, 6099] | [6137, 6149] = 1.01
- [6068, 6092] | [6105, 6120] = 1.01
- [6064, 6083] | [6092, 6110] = 0.95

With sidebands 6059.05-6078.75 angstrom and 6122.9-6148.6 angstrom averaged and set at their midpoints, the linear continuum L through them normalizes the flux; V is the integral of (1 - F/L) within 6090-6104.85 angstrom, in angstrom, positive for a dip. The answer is 0.43 angstrom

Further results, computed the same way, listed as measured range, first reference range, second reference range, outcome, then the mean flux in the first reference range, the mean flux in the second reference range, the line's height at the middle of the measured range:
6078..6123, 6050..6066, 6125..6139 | -2.1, 12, 11.3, 11.6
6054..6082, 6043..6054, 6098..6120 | -0.2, 12.4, 12.1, 12.3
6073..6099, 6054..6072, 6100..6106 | -0.7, 12.2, 11.7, 11.9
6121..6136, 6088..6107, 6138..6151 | 0.4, 11.8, 11.8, 11.8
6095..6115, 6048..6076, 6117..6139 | -0.4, 12.3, 11.6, 11.8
